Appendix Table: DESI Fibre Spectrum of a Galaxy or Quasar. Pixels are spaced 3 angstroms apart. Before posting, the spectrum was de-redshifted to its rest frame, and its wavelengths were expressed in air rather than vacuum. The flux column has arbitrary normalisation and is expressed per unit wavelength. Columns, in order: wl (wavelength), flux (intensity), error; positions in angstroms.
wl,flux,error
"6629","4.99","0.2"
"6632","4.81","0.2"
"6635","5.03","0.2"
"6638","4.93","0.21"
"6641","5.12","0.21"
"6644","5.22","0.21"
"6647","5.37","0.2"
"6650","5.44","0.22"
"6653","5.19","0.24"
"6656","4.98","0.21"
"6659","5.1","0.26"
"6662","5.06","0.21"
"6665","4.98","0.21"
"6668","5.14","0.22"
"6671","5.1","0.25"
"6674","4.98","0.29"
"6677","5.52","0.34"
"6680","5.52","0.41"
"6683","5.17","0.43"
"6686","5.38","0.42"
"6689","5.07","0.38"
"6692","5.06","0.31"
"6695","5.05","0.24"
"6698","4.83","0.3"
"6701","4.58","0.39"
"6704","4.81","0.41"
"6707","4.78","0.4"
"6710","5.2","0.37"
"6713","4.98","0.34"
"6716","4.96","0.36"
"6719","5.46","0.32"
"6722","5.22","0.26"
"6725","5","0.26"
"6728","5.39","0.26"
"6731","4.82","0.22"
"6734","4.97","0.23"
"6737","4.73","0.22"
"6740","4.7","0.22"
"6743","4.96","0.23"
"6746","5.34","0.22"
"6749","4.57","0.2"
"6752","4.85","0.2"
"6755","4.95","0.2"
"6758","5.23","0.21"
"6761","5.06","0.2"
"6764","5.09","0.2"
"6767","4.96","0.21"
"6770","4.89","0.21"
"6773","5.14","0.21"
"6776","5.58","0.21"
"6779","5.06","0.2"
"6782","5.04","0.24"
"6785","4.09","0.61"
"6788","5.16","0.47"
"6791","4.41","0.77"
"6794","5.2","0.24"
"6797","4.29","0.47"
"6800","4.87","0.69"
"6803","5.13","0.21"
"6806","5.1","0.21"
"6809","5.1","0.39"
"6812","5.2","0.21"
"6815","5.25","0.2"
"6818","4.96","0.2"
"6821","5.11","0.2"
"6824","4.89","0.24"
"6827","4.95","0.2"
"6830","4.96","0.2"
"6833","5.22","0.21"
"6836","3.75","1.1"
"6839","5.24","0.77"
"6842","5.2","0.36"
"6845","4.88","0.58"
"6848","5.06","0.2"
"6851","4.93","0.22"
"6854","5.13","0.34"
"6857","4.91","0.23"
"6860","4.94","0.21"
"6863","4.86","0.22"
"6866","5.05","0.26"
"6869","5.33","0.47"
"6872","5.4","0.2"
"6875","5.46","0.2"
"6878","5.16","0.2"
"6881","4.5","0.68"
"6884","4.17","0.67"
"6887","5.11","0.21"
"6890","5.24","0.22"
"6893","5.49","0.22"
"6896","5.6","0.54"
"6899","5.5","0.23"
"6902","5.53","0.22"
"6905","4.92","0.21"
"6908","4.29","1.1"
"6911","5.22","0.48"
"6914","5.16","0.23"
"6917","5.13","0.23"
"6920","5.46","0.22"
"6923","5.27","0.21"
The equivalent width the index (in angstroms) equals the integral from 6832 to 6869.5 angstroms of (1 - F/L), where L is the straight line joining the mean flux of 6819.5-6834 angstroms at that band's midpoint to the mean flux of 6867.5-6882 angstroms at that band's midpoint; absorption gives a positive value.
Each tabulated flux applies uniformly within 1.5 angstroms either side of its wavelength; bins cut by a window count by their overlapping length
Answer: 1.2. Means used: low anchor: 5.02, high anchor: 5.19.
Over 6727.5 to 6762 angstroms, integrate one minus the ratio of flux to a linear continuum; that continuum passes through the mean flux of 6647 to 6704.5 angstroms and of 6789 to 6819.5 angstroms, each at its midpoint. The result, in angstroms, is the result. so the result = 0.54 angstroms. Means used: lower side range 5.12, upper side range 4.95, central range 4.95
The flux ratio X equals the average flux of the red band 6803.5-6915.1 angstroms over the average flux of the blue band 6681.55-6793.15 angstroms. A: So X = 1.0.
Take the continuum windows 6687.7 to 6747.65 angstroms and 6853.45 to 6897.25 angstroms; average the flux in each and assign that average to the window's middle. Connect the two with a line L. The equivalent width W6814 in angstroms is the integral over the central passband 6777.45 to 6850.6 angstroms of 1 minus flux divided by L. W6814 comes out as 1.86 angstroms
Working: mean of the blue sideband 4.99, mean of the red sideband 5.09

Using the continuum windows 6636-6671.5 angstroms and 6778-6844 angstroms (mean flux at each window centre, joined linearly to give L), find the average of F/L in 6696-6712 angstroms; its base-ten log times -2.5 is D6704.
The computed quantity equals 0.047 mag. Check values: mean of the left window 5.14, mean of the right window 4.92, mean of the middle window 4.85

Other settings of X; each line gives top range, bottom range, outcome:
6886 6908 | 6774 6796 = 1.07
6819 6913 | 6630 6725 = 0.99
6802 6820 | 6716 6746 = 1.02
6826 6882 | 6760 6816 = 1.00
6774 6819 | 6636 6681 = 0.96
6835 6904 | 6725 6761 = 1.02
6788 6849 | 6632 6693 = 0.96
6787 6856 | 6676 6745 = 0.98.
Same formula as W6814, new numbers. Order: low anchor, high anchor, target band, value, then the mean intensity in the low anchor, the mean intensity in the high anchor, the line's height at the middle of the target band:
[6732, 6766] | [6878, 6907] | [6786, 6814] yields 0.4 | 4.95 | 5.11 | 5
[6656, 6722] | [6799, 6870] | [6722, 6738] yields 0.2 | 5.08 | 5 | 5.06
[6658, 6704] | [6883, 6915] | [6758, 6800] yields 1.5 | 5.09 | 5.13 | 5.11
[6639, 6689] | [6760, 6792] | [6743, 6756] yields 0.2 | 5.2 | 4.96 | 5.02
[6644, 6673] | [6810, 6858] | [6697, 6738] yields 0.9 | 5.15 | 4.98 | 5.09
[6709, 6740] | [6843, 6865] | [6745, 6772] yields 0.2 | 5.05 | 4.97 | 5.03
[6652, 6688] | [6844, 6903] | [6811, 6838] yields 1.1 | 5.17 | 5.11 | 5.13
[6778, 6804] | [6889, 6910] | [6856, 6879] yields -0.2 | 4.79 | 5.22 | 5.1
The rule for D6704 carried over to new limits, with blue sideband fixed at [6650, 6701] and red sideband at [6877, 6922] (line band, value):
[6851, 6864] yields 0.03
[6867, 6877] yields -0.05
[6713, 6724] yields -0.01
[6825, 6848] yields 0.05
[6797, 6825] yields 0.02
